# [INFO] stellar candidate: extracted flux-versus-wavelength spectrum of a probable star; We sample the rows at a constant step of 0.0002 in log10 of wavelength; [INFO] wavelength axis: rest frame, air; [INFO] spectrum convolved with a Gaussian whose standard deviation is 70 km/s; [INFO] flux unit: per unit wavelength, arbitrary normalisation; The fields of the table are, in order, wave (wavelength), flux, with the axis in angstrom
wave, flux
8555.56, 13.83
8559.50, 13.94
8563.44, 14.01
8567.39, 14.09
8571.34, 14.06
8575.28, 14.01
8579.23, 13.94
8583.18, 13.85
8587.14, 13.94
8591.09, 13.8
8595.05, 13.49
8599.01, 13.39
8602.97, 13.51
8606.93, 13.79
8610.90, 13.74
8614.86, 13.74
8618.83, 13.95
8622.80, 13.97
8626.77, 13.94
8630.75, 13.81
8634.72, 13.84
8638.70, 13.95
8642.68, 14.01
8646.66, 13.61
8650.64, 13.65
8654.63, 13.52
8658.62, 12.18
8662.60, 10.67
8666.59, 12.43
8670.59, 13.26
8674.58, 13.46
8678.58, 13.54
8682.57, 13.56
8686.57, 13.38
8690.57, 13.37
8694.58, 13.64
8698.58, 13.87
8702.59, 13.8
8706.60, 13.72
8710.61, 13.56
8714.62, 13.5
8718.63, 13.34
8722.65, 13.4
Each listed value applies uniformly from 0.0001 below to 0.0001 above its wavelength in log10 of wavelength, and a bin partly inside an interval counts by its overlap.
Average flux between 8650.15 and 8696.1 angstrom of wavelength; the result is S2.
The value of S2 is 13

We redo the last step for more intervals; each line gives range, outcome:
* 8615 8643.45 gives 13.9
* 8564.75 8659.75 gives 13.8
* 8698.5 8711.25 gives 13.7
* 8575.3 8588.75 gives 13.9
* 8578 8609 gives 13.7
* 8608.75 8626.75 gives 13.9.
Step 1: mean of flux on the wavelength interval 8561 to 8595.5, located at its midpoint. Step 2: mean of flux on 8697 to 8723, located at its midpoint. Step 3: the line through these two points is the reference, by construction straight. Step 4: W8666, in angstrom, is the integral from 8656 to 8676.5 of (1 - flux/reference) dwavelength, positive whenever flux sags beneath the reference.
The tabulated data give 1.9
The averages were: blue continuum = 13.9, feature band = 12.4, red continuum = 13.6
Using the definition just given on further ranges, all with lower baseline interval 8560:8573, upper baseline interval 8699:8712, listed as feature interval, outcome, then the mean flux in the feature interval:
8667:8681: 0.5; 13.3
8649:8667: 1.8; 12.5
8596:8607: 0.3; 13.5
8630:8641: 0.0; 13.9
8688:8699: 0.1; 13.6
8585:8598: 0.2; 13.7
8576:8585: 0.1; 13.9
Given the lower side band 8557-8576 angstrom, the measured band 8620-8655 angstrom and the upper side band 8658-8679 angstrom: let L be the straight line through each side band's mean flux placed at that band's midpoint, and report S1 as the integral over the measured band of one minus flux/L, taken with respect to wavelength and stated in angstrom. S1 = -2.2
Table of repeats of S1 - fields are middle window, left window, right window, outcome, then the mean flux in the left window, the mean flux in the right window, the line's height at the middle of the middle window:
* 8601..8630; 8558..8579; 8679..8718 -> 0.1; 14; 13.6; 13.9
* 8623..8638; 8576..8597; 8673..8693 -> -0.3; 13.8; 13.5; 13.7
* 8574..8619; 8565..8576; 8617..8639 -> 0.8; 14.1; 13.9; 14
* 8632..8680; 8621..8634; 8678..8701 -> 2.0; 13.9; 13.6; 13.7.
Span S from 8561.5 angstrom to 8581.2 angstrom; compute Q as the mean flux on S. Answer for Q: 14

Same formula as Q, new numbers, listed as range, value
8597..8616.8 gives 13.6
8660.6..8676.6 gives 12.5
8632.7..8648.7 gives 13.9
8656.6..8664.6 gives 11.4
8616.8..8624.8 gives 14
